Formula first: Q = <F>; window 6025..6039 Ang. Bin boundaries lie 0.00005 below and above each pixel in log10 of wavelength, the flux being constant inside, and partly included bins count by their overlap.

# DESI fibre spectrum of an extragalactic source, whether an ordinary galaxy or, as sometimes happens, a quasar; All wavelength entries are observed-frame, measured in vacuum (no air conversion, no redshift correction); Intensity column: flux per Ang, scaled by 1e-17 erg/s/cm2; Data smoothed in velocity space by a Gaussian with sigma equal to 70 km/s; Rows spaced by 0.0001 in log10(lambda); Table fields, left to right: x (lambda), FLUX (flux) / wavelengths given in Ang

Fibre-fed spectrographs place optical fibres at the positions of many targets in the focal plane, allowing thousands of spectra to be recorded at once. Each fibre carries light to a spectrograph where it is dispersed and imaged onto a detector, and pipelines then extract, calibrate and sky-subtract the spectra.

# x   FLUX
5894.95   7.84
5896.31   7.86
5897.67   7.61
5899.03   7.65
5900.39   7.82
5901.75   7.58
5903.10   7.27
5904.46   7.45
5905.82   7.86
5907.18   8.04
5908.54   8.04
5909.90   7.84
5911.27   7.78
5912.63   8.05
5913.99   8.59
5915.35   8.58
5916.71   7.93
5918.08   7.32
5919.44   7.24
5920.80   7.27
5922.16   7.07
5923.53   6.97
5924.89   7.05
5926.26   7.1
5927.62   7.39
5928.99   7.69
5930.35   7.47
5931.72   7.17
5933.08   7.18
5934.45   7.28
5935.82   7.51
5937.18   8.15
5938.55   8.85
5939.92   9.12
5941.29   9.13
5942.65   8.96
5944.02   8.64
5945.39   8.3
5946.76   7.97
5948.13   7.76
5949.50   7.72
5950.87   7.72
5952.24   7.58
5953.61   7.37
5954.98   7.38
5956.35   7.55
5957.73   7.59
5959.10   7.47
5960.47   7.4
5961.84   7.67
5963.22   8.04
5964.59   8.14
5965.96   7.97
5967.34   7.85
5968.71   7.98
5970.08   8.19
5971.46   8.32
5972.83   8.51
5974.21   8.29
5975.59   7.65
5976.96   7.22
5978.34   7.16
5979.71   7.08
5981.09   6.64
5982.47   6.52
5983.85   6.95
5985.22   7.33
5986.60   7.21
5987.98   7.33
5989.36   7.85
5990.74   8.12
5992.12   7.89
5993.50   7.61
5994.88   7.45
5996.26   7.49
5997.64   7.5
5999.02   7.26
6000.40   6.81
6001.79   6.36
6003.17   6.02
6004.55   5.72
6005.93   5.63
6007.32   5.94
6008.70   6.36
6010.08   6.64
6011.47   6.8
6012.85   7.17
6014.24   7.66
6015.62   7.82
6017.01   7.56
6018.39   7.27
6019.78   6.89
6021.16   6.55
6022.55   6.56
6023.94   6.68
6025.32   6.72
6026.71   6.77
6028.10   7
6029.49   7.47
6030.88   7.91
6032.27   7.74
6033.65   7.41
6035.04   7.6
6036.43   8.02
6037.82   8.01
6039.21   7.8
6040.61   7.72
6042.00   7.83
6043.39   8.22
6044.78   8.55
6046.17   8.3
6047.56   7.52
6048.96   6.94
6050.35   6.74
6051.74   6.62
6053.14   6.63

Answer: 7.5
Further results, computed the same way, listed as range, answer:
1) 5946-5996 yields 7.62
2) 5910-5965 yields 7.78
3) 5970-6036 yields 7.17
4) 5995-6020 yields 6.84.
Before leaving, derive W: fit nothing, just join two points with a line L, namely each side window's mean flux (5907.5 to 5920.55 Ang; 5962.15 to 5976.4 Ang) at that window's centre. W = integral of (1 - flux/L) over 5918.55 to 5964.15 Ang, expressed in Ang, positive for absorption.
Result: 1.55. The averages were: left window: 7.91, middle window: 7.72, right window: 8.07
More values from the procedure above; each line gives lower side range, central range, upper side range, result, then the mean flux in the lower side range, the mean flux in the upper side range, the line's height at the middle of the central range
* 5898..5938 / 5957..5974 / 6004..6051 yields -1.1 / 7.6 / 7.23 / 7.44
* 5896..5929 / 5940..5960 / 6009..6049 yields -1.1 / 7.64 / 7.42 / 7.57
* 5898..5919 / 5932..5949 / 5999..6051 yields -1.2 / 7.84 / 7.16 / 7.65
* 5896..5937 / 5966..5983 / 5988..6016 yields -1.1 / 7.59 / 7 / 7.19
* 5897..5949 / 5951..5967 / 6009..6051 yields 0.0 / 7.81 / 7.39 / 7.67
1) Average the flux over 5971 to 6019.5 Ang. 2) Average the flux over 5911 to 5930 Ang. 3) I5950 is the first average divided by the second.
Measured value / 0.95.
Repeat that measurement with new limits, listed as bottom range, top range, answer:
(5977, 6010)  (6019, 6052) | 1.06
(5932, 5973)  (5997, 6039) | 0.88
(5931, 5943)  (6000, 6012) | 0.77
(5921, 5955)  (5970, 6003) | 0.95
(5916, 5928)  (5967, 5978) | 1.10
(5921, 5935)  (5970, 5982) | 1.05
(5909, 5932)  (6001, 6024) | 0.88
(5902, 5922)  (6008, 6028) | 0.89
